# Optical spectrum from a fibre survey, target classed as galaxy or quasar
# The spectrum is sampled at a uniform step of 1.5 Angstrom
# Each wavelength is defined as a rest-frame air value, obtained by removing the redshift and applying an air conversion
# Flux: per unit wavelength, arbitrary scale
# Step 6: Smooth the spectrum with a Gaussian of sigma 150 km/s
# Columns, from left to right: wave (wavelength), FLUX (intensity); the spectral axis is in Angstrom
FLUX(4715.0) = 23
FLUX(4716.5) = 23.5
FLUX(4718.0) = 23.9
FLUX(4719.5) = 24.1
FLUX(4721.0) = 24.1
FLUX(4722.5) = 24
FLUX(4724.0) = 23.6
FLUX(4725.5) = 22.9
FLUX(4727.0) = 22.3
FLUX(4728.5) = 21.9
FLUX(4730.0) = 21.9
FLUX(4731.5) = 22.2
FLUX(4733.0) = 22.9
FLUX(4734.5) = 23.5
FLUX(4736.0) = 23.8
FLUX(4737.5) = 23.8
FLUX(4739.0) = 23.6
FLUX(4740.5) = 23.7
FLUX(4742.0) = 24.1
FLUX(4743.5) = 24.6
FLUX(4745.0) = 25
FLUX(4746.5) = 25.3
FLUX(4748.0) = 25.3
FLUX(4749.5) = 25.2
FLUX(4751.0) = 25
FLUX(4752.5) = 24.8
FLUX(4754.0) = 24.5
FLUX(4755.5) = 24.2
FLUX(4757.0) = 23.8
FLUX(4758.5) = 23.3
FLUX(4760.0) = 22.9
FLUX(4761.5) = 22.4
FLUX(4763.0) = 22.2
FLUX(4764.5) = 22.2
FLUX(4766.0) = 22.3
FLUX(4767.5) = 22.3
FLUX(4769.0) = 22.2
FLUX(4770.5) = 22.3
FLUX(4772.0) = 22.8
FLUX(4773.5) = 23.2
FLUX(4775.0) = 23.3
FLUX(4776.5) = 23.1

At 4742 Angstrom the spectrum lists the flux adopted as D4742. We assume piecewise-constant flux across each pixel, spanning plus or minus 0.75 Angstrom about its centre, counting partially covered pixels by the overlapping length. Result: 24.1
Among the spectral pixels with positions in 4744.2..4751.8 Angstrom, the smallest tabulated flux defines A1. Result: 25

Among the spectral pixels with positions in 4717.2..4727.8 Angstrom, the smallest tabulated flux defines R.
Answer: 22.3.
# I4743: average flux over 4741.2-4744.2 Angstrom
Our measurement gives 24.3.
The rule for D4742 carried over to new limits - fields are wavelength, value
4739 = 23.6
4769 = 22.2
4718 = 23.9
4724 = 23.6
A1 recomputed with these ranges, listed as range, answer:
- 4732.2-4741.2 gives 22.9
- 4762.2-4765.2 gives 22.2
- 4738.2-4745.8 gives 23.6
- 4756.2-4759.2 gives 23.3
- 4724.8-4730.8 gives 21.9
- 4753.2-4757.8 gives 23.8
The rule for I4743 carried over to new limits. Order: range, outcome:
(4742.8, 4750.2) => 25.1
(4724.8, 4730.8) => 22.2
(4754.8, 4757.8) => 24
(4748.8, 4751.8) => 25.1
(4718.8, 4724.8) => 23.9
